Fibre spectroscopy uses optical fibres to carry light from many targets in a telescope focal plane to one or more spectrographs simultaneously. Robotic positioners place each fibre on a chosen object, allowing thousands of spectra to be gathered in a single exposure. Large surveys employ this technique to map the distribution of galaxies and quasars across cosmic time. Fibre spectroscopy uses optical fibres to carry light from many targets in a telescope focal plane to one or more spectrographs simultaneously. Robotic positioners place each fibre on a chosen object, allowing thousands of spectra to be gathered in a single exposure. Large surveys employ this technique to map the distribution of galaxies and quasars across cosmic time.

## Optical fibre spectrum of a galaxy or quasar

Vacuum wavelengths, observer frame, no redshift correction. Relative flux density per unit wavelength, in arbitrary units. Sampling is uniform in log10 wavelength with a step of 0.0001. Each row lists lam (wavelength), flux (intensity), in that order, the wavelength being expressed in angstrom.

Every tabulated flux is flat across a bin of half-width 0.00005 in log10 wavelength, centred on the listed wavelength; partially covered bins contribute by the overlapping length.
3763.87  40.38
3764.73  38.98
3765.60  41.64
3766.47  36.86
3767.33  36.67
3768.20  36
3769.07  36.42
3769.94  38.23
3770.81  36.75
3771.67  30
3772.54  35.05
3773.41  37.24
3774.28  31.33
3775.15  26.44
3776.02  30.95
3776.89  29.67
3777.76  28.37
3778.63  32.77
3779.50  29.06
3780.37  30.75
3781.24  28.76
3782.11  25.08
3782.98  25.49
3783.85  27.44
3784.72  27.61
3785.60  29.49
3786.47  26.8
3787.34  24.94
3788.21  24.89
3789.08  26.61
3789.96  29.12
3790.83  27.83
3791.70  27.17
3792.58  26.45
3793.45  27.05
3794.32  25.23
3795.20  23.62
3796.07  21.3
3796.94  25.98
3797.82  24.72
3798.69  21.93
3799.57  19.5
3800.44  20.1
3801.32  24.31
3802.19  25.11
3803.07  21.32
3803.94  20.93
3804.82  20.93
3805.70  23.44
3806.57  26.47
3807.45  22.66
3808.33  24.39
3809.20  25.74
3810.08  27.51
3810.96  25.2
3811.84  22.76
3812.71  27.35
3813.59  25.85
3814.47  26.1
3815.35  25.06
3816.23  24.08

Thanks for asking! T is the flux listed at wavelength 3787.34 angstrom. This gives 24.94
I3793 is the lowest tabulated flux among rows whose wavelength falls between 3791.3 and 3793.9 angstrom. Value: 26.45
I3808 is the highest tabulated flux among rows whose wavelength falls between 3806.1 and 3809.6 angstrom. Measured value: 26.47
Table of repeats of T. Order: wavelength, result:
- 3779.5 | 29.06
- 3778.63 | 32.77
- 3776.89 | 29.67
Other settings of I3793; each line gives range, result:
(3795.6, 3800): 19.5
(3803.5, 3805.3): 20.93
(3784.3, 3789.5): 24.89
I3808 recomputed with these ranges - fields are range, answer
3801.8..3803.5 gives 25.11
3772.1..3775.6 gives 37.24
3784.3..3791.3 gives 29.49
